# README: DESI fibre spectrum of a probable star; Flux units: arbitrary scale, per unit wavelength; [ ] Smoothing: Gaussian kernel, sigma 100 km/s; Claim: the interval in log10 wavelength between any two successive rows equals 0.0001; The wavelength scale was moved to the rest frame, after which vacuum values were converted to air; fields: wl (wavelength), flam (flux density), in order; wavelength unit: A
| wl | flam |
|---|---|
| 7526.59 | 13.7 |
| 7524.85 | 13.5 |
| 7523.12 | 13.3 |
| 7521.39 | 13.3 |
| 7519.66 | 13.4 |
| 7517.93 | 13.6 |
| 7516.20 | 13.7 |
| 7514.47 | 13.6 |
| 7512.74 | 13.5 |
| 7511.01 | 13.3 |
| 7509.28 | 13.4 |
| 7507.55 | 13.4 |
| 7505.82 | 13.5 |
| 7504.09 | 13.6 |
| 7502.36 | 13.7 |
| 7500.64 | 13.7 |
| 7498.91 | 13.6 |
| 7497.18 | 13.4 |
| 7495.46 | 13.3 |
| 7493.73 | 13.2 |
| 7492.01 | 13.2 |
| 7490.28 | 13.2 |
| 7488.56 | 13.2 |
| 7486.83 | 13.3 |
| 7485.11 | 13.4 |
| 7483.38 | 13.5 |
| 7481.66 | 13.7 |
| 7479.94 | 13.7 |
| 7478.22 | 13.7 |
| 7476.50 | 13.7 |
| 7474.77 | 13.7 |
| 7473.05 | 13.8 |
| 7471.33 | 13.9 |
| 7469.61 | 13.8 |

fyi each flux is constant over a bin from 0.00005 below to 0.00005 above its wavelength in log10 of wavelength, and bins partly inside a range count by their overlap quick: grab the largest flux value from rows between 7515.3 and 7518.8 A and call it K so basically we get 13.7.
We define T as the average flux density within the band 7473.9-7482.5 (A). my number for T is 13.7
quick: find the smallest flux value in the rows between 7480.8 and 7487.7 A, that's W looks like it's 13.3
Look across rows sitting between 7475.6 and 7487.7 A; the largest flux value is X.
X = 13.7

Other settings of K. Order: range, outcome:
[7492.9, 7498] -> 13.4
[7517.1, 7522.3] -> 13.6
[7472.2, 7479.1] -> 13.8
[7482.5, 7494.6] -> 13.5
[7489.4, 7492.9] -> 13.2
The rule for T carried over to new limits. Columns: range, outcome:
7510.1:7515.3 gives 13.5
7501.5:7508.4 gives 13.5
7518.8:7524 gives 13.3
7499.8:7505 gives 13.7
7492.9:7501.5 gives 13.4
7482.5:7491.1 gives 13.3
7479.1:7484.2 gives 13.6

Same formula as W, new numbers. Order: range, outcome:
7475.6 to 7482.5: 13.7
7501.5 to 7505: 13.6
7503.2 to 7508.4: 13.4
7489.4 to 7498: 13.2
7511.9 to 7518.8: 13.5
